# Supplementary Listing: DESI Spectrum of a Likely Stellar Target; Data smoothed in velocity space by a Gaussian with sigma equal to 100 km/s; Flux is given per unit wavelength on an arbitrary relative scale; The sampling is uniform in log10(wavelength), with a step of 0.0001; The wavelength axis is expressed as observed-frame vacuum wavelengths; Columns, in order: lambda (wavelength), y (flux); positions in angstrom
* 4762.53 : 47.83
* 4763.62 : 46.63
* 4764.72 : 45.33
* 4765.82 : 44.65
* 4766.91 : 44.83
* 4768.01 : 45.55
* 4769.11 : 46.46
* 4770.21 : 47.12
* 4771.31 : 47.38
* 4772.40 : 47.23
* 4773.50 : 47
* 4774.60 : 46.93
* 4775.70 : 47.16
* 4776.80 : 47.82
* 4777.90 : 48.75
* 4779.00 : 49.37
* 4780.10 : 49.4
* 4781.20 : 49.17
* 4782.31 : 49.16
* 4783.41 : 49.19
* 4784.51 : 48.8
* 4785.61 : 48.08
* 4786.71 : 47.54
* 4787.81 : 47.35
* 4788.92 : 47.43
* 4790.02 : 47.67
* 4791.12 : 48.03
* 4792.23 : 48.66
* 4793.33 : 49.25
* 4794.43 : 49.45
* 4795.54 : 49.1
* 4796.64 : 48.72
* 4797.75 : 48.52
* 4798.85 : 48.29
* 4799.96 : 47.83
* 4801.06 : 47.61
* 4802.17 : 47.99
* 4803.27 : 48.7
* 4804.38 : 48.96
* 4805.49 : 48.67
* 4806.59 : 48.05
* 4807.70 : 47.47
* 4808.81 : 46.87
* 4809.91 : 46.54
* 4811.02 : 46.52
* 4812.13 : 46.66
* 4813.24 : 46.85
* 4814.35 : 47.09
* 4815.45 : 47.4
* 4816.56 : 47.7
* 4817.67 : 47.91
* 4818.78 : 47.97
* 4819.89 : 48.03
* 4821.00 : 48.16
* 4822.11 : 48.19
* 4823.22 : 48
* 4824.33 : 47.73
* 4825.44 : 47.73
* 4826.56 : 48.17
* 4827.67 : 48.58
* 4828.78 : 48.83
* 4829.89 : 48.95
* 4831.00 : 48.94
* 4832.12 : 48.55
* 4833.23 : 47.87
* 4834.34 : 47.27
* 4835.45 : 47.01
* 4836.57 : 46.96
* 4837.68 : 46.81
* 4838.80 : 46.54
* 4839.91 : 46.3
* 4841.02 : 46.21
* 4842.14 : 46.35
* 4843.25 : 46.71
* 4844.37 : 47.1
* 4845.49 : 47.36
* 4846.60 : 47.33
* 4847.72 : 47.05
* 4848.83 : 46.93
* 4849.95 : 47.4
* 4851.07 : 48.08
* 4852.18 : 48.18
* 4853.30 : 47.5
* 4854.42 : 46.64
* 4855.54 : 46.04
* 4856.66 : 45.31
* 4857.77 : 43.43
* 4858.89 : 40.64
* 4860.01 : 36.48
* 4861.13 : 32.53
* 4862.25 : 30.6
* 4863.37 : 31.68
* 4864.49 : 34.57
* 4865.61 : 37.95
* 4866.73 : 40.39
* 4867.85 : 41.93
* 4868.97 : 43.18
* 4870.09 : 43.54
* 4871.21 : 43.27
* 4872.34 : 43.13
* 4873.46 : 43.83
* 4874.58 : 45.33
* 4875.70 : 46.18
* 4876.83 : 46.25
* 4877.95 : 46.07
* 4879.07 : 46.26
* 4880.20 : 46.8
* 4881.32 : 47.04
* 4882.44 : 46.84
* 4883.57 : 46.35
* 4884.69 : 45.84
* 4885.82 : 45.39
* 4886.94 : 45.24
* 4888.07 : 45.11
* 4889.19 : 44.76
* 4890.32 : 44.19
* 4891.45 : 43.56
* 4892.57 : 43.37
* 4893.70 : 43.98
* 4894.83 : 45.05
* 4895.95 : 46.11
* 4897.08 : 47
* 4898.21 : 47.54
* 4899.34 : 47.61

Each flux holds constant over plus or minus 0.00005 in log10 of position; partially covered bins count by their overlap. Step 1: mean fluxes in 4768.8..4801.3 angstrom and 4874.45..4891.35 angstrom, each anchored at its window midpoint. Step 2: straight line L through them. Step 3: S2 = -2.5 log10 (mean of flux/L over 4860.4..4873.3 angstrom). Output 0.20 mag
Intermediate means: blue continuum 48.2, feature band 38.6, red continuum 45.8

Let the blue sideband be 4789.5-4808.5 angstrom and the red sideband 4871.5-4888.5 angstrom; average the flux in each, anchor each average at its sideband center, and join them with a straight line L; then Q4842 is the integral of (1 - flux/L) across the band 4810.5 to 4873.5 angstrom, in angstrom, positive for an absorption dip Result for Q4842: 2.33 angstrom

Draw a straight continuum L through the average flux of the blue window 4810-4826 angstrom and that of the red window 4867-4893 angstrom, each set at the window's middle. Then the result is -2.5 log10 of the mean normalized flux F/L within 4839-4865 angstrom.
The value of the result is 0.06 mag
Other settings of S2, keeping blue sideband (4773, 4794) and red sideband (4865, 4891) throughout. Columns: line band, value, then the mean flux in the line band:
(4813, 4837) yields -0.03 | 47.9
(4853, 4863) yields 0.12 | 40.7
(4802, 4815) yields -0.01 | 47.5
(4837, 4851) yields -0.02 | 46.9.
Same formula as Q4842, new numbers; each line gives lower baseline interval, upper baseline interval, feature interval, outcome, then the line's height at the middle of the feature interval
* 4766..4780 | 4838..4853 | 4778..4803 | -0.7 angstrom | 47.1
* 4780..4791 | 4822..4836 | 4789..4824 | 0.2 angstrom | 48.2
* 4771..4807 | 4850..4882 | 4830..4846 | -0.9 angstrom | 44.7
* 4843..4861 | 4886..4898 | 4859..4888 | 1.8 angstrom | 45.2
